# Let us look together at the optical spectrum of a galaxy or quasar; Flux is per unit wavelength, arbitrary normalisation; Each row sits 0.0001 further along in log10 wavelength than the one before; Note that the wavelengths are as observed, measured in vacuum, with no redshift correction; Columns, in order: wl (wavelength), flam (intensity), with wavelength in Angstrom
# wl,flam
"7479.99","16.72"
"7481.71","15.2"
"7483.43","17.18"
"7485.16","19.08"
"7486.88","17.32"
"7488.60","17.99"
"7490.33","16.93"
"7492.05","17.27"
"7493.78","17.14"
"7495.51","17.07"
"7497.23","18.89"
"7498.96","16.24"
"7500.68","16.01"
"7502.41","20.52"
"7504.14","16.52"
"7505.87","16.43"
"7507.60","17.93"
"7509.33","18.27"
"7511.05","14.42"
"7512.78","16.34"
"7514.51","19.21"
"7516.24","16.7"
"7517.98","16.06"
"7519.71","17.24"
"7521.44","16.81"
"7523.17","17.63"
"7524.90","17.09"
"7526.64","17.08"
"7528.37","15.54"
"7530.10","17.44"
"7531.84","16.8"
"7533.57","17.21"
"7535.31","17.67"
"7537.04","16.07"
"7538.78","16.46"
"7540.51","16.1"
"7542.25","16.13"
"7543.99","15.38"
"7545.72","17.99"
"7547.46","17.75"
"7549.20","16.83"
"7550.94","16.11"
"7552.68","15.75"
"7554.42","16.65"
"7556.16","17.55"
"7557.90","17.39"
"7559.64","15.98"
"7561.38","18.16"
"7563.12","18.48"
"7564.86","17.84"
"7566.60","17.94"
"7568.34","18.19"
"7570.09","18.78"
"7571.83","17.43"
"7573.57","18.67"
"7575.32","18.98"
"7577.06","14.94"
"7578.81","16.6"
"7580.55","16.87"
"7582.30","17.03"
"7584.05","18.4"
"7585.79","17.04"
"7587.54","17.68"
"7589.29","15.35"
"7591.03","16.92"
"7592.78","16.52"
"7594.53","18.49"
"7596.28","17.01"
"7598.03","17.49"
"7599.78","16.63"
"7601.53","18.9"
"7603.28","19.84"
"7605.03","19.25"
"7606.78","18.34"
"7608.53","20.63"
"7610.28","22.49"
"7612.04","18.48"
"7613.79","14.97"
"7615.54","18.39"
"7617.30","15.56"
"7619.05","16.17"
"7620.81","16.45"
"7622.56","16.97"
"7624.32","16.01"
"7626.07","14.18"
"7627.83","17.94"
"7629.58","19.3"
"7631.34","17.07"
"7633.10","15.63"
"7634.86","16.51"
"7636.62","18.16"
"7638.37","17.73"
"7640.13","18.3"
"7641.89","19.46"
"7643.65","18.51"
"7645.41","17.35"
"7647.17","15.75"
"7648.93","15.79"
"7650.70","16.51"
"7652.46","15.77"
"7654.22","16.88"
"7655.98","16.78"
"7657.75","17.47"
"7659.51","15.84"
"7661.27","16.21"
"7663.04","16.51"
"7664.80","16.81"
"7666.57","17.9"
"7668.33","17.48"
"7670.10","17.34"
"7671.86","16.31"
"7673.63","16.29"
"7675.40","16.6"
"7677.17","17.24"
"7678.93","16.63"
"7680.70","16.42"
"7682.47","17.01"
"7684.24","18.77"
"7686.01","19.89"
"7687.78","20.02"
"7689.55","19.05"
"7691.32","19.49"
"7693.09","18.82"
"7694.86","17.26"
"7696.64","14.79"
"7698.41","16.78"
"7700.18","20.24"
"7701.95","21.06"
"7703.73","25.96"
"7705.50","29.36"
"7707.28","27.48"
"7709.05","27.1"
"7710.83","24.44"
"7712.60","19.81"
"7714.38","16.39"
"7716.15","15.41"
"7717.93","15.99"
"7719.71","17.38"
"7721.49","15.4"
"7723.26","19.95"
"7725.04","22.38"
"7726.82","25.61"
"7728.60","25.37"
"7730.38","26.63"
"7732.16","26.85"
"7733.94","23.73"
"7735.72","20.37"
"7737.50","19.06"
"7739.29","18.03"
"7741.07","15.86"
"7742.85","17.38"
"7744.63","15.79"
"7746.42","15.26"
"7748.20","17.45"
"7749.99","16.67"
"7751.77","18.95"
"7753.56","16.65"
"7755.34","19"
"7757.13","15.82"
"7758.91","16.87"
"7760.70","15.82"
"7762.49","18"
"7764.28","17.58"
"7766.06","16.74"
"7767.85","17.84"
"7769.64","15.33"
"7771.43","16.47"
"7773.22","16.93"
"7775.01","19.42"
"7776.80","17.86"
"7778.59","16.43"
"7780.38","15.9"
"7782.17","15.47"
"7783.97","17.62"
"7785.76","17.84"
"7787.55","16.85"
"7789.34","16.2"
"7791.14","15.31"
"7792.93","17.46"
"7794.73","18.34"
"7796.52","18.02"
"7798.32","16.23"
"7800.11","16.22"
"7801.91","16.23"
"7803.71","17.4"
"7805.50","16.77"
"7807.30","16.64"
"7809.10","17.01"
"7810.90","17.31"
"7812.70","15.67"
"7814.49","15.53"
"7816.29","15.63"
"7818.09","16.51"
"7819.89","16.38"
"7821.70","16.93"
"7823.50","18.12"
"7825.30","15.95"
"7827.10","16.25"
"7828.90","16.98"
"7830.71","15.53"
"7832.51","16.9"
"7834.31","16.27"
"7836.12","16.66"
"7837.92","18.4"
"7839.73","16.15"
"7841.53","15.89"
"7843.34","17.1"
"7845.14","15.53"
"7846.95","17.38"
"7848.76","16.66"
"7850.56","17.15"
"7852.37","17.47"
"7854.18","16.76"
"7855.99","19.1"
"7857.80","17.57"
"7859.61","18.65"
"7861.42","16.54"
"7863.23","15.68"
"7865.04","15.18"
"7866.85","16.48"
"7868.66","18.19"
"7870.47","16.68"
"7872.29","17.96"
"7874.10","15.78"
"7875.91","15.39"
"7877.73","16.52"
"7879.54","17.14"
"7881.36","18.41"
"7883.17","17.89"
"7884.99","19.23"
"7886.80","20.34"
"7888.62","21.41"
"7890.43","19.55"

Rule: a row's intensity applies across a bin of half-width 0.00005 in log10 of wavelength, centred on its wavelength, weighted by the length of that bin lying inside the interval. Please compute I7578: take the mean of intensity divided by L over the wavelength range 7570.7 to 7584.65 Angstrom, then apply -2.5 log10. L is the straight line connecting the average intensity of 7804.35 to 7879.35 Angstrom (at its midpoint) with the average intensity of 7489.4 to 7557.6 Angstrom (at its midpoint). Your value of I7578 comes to -0.03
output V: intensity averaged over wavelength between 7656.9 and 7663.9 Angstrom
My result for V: 16.5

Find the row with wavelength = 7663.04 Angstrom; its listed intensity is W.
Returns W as 16.51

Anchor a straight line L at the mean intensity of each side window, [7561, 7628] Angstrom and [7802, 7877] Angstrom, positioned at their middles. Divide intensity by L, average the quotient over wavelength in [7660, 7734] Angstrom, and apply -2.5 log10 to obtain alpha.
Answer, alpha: -0.147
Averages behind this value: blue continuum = 17.6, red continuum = 16.7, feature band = 19.7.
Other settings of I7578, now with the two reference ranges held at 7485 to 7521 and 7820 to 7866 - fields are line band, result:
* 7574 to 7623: -0.03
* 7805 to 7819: 0.03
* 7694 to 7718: -0.23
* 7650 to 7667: 0.03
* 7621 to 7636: 0.03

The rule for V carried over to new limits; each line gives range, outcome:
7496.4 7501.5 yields 17.1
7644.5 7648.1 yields 16.6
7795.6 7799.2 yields 17.1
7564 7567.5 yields 17.9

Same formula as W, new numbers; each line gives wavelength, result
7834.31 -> 16.27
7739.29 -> 18.03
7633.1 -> 15.63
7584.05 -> 18.4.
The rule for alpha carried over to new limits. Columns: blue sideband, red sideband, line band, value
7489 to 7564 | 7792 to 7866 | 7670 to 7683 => 0.01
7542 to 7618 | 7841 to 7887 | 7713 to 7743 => -0.16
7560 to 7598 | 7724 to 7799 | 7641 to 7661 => 0.06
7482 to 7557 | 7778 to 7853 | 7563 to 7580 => -0.05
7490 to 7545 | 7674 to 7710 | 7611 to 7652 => 0.12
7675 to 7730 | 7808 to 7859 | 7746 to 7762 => 0.10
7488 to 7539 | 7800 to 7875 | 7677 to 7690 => -0.08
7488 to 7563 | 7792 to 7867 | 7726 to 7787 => -0.10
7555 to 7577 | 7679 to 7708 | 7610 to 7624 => 0.09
